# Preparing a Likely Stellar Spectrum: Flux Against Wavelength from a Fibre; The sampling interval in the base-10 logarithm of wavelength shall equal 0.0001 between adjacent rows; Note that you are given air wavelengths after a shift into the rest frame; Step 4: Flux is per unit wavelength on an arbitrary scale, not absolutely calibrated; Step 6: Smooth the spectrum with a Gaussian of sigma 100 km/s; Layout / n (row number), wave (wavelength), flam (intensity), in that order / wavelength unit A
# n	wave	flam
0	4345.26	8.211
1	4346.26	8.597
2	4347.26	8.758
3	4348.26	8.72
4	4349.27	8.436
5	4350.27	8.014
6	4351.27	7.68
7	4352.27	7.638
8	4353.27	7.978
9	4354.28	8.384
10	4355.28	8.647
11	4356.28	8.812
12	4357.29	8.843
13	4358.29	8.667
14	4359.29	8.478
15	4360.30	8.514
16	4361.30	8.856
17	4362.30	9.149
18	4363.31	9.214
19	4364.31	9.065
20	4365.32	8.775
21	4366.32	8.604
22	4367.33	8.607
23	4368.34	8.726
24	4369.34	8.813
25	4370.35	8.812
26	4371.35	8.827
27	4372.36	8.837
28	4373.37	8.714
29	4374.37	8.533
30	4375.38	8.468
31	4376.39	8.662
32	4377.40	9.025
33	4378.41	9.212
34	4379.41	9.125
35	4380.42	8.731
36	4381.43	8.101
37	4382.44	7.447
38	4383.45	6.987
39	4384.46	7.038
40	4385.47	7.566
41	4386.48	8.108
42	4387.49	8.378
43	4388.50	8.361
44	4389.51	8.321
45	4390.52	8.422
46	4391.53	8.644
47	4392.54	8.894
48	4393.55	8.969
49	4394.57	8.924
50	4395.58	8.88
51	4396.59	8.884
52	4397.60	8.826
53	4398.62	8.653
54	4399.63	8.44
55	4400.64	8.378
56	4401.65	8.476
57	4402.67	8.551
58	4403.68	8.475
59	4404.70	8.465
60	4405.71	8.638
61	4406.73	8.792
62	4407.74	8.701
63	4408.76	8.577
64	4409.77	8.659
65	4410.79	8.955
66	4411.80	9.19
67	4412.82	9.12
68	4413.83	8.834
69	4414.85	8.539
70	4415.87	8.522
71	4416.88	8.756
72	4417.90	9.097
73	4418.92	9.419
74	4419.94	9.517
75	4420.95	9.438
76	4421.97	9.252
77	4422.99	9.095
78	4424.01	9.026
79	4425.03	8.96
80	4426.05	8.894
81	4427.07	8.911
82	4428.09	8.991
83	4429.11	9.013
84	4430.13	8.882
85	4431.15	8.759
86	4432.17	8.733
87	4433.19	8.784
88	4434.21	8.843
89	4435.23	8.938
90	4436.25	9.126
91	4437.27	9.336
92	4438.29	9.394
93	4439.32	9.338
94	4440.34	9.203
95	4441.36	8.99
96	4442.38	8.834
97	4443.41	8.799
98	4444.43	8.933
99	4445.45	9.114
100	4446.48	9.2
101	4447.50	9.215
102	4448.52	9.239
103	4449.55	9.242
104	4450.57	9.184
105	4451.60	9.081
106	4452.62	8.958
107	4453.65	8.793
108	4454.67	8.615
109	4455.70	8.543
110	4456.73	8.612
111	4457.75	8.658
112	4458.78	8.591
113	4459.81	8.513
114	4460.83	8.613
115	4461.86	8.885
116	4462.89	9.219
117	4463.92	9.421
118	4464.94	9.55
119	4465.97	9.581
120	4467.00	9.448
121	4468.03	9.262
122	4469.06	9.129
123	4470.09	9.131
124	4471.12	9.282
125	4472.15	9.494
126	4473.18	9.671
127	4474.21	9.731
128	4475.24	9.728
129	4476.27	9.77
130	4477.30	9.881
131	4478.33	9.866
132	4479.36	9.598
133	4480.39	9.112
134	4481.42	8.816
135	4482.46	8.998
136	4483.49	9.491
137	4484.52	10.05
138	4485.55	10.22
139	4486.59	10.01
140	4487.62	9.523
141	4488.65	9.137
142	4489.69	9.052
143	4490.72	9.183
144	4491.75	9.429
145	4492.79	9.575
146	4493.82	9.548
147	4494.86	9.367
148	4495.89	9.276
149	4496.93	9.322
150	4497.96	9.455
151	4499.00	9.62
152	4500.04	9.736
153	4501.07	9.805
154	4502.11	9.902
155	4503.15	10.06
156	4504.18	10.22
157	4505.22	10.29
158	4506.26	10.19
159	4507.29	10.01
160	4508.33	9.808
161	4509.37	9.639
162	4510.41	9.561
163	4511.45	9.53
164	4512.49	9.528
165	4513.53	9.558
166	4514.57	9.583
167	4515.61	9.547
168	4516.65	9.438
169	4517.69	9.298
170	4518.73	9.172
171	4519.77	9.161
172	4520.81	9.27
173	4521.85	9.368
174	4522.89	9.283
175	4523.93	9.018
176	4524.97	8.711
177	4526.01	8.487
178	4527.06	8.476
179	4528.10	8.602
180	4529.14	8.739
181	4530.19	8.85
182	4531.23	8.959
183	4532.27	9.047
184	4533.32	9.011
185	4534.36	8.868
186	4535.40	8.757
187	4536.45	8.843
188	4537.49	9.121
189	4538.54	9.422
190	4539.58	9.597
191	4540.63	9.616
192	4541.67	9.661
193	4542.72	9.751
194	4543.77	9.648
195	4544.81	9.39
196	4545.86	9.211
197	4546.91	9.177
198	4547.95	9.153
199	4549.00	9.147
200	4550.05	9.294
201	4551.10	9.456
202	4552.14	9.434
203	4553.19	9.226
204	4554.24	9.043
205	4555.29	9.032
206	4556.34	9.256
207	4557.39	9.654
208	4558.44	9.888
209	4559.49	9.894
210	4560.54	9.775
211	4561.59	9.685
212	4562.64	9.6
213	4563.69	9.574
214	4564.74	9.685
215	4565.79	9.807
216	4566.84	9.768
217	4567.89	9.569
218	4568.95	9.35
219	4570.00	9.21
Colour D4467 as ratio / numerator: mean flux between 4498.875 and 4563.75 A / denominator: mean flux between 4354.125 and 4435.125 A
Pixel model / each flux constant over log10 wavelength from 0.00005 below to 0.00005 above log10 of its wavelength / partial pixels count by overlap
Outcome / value 1.08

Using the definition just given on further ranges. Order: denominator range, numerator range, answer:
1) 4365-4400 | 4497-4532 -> 1.10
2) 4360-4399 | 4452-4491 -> 1.08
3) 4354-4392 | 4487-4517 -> 1.13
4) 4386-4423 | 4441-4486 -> 1.05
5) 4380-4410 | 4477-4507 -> 1.14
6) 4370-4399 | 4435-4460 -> 1.06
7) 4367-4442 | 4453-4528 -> 1.07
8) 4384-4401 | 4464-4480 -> 1.13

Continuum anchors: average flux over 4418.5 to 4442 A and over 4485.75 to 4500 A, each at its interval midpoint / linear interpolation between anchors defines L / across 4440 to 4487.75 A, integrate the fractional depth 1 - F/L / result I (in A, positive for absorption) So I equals 0.26 A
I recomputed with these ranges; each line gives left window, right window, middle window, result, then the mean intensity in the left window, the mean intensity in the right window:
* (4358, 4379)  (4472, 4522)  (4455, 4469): 0.57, 8.79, 9.59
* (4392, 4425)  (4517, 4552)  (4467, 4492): -1.30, 8.84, 9.15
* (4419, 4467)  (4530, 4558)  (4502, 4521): -1.02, 9.03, 9.25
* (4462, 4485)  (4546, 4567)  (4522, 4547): 0.97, 9.45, 9.47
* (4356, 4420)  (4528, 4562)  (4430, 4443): -0.25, 8.64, 9.29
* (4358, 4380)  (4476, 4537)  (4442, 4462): 0.62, 8.81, 9.4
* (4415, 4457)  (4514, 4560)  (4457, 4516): -2.43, 9.01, 9.22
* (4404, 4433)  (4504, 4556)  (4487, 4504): -0.63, 8.91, 9.3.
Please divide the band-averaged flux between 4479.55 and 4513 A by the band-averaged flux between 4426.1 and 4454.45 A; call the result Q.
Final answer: 1.1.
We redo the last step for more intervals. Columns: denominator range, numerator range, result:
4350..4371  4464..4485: 1.10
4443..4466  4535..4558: 1.04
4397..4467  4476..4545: 1.05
